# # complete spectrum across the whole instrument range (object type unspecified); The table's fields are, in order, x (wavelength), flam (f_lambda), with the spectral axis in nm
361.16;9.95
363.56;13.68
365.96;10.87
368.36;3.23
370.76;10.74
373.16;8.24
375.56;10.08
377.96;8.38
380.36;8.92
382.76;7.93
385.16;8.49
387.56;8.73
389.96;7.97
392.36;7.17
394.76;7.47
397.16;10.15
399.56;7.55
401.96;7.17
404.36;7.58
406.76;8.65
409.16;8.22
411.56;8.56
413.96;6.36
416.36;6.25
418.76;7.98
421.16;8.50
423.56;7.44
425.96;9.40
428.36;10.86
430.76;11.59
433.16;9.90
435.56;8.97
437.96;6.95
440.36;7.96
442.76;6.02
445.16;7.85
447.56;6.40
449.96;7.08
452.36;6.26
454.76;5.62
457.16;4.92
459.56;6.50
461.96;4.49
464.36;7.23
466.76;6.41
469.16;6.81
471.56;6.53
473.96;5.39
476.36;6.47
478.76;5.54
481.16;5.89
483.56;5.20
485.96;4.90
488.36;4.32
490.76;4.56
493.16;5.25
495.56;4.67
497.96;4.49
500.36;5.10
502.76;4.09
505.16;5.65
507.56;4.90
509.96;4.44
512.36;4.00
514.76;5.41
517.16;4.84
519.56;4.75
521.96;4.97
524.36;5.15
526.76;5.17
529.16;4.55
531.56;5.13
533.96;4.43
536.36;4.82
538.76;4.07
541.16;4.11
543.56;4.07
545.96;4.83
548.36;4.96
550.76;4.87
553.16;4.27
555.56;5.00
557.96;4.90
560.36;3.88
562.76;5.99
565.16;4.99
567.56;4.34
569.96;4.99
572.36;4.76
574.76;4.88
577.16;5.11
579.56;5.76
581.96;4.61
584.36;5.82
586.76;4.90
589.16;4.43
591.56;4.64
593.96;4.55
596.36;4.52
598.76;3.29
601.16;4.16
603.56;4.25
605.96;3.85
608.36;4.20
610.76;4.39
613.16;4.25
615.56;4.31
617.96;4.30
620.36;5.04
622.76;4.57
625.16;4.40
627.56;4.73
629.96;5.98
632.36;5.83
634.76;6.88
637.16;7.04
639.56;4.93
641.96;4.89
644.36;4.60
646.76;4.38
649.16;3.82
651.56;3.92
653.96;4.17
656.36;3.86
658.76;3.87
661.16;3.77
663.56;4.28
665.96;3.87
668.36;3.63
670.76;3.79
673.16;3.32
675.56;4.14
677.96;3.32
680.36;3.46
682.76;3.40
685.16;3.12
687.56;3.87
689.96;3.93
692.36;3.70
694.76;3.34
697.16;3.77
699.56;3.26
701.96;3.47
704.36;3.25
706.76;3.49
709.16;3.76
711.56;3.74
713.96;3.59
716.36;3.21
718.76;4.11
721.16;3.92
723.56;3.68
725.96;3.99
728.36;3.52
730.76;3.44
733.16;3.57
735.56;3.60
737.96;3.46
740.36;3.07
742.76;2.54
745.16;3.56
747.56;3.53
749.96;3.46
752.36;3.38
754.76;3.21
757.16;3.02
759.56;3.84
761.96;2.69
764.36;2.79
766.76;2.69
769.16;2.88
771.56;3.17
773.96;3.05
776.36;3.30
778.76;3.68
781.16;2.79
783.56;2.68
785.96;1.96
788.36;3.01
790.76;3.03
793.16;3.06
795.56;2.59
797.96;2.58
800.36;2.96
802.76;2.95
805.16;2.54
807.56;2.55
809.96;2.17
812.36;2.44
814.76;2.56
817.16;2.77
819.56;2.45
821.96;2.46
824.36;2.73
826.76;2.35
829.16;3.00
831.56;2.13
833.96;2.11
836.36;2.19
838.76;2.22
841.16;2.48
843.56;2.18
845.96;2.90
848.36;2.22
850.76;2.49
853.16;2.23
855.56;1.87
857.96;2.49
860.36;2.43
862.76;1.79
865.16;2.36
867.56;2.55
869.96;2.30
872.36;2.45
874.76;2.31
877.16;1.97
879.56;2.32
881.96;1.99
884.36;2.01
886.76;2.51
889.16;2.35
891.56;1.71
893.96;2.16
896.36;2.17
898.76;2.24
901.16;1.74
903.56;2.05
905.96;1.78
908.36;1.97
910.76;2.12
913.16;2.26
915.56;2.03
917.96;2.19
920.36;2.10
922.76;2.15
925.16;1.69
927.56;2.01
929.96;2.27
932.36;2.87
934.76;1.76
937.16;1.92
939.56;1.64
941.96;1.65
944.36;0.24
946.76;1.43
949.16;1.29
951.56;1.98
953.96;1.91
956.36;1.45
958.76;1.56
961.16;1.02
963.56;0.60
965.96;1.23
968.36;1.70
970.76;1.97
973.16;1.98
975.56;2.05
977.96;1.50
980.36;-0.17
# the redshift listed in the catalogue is 1.269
